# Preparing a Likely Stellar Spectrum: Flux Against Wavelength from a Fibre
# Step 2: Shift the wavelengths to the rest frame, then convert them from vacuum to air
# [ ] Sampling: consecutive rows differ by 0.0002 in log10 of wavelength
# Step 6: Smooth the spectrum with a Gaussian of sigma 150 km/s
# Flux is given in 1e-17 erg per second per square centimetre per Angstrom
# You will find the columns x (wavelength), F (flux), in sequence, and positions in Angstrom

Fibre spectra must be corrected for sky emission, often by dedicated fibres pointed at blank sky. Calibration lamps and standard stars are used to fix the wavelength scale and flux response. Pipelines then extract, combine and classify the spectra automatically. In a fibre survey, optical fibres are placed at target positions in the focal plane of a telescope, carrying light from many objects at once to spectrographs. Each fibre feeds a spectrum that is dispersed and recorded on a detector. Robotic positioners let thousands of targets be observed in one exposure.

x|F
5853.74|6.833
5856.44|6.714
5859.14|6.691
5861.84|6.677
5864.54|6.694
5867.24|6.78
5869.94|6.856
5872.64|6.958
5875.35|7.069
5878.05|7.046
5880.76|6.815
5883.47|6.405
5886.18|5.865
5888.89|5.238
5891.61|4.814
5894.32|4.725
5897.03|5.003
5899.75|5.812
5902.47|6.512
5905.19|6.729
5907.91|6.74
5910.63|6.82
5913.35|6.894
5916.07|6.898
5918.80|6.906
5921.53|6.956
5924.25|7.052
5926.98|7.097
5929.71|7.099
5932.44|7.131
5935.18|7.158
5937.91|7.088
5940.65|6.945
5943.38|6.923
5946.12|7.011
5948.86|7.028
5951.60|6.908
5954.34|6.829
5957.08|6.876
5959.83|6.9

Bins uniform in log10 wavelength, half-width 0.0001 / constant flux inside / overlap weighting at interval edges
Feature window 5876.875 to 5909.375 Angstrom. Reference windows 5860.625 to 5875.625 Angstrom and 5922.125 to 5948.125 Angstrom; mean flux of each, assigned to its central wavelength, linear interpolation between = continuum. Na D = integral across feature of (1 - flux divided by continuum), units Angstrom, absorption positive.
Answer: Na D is 4.4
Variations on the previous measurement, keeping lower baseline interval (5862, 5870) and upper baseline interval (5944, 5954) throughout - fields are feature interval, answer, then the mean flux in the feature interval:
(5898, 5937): 0.3 Angstrom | 6.83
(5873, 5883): -0.2 Angstrom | 6.92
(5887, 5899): 3.1 Angstrom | 5.03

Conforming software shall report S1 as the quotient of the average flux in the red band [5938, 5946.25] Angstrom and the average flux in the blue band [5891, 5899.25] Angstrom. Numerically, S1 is 1.41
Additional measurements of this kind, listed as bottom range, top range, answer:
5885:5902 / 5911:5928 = 1.31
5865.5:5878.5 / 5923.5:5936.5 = 1.03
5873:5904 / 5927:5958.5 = 1.17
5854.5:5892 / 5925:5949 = 1.08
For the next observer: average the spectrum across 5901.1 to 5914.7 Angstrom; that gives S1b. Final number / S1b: 6.74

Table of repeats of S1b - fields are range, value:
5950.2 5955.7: 6.87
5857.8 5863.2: 6.68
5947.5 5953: 6.97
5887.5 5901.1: 5.12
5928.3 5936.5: 7.12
